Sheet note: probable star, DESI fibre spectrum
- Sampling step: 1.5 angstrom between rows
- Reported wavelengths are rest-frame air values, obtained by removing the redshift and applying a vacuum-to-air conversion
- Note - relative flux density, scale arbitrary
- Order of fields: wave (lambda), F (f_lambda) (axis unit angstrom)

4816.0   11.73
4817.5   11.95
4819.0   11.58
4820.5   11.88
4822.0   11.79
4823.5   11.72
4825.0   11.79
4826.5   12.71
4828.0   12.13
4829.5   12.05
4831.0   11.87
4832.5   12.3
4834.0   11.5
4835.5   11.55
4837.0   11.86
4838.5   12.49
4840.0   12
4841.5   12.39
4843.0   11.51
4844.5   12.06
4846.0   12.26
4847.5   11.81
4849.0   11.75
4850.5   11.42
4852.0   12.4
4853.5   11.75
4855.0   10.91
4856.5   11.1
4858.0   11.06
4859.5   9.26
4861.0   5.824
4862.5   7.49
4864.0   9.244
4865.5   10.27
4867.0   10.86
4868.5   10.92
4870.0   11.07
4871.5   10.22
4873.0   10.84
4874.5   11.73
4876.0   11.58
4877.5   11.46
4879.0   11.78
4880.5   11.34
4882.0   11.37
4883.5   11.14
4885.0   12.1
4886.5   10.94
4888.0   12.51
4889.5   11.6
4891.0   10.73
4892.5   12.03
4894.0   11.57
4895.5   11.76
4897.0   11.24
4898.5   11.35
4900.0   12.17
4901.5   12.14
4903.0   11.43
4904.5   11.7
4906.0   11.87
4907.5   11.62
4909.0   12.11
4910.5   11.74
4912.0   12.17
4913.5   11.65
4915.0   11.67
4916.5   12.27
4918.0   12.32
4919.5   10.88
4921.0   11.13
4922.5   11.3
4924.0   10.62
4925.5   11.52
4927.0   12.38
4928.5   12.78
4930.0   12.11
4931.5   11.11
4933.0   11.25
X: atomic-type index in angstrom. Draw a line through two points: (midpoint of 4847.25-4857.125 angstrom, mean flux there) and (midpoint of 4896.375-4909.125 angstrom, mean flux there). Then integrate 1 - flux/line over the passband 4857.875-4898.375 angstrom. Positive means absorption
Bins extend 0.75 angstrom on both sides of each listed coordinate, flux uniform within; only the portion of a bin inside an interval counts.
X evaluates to 2.9 angstrom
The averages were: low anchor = 11.6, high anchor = 11.7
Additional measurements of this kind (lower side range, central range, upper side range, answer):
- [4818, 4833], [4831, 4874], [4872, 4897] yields 2.7 angstrom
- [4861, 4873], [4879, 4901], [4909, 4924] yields -1.9 angstrom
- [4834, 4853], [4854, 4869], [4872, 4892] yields 2.6 angstrom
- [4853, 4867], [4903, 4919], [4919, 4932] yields -1.0 angstrom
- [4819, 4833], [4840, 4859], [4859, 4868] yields -3.1 angstrom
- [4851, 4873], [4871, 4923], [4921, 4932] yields -2.8 angstrom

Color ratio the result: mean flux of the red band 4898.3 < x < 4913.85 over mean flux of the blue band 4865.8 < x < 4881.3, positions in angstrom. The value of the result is 1.06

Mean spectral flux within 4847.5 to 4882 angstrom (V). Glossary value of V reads 10.7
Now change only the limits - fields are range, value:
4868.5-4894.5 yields 11.4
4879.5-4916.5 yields 11.7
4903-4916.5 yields 11.8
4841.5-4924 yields 11.3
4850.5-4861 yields 10.7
